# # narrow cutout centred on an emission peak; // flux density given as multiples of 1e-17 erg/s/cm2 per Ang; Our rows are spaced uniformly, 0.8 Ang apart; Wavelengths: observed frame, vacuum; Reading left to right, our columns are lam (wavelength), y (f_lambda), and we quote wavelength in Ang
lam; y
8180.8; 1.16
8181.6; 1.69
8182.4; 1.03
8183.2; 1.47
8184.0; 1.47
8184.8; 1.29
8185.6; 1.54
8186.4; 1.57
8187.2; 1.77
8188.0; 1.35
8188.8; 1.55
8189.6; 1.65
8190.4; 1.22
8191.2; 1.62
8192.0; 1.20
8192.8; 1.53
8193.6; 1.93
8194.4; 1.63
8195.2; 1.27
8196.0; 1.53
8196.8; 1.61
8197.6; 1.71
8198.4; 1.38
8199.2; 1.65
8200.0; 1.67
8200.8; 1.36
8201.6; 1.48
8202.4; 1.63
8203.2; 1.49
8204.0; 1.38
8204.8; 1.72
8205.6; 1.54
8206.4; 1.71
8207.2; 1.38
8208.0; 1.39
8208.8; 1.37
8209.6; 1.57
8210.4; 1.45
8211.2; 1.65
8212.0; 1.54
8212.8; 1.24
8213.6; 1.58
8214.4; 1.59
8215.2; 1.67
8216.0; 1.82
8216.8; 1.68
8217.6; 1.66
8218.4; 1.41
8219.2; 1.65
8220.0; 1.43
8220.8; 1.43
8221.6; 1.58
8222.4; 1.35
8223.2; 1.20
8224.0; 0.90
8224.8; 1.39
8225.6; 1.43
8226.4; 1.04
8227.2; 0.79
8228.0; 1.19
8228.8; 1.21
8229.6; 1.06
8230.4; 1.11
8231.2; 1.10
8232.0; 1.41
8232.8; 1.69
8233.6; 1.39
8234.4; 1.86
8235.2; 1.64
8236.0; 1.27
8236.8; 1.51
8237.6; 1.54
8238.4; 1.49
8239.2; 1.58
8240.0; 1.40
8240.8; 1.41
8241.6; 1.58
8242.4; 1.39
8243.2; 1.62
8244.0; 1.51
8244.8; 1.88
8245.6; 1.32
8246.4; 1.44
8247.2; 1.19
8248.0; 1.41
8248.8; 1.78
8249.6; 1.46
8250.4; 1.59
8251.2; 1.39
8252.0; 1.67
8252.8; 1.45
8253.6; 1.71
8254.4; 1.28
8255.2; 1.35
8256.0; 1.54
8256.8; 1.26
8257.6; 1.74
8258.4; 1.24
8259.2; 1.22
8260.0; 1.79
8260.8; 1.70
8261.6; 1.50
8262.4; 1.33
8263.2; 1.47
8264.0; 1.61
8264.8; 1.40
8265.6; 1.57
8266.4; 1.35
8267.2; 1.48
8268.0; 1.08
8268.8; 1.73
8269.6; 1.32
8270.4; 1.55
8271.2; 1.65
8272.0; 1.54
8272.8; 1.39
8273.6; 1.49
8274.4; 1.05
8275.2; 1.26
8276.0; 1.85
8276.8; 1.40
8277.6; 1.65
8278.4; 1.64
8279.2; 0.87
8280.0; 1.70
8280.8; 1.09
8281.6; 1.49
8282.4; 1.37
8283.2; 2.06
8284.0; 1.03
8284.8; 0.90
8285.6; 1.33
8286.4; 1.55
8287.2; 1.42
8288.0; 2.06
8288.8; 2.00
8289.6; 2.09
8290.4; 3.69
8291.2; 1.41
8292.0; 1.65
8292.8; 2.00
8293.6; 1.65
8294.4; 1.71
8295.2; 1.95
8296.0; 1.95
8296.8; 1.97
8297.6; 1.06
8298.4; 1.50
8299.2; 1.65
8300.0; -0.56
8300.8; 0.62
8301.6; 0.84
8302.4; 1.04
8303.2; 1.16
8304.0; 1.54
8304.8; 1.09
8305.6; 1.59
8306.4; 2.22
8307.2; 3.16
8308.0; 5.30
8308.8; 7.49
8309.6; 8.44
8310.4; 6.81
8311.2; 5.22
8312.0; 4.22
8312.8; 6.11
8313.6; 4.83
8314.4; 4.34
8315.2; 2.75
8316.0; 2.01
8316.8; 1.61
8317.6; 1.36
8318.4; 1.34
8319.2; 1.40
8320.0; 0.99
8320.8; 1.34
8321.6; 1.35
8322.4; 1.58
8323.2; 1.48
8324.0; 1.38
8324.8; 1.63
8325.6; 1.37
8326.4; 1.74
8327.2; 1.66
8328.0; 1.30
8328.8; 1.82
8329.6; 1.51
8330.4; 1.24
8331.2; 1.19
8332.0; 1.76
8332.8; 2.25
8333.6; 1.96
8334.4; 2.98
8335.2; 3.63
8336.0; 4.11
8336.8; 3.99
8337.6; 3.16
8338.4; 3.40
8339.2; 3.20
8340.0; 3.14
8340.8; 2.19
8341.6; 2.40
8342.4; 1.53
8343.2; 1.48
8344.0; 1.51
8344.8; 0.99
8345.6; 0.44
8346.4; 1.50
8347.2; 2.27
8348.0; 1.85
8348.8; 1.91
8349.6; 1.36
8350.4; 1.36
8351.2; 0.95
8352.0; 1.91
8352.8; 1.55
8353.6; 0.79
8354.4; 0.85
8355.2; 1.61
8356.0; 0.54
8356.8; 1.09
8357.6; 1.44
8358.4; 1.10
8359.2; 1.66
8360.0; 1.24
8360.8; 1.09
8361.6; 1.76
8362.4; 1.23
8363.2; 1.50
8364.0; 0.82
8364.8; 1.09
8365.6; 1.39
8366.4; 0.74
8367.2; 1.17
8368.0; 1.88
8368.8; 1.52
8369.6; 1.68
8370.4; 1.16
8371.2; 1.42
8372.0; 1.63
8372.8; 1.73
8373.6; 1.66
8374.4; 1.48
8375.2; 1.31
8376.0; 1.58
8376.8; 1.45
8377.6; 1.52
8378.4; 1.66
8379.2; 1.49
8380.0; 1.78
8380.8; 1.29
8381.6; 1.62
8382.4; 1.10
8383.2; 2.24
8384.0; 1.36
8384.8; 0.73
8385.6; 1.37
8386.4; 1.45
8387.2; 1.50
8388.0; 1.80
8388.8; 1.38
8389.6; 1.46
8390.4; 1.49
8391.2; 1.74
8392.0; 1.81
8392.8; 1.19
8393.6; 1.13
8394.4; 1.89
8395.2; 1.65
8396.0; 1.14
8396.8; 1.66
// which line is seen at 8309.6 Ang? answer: H-alpha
